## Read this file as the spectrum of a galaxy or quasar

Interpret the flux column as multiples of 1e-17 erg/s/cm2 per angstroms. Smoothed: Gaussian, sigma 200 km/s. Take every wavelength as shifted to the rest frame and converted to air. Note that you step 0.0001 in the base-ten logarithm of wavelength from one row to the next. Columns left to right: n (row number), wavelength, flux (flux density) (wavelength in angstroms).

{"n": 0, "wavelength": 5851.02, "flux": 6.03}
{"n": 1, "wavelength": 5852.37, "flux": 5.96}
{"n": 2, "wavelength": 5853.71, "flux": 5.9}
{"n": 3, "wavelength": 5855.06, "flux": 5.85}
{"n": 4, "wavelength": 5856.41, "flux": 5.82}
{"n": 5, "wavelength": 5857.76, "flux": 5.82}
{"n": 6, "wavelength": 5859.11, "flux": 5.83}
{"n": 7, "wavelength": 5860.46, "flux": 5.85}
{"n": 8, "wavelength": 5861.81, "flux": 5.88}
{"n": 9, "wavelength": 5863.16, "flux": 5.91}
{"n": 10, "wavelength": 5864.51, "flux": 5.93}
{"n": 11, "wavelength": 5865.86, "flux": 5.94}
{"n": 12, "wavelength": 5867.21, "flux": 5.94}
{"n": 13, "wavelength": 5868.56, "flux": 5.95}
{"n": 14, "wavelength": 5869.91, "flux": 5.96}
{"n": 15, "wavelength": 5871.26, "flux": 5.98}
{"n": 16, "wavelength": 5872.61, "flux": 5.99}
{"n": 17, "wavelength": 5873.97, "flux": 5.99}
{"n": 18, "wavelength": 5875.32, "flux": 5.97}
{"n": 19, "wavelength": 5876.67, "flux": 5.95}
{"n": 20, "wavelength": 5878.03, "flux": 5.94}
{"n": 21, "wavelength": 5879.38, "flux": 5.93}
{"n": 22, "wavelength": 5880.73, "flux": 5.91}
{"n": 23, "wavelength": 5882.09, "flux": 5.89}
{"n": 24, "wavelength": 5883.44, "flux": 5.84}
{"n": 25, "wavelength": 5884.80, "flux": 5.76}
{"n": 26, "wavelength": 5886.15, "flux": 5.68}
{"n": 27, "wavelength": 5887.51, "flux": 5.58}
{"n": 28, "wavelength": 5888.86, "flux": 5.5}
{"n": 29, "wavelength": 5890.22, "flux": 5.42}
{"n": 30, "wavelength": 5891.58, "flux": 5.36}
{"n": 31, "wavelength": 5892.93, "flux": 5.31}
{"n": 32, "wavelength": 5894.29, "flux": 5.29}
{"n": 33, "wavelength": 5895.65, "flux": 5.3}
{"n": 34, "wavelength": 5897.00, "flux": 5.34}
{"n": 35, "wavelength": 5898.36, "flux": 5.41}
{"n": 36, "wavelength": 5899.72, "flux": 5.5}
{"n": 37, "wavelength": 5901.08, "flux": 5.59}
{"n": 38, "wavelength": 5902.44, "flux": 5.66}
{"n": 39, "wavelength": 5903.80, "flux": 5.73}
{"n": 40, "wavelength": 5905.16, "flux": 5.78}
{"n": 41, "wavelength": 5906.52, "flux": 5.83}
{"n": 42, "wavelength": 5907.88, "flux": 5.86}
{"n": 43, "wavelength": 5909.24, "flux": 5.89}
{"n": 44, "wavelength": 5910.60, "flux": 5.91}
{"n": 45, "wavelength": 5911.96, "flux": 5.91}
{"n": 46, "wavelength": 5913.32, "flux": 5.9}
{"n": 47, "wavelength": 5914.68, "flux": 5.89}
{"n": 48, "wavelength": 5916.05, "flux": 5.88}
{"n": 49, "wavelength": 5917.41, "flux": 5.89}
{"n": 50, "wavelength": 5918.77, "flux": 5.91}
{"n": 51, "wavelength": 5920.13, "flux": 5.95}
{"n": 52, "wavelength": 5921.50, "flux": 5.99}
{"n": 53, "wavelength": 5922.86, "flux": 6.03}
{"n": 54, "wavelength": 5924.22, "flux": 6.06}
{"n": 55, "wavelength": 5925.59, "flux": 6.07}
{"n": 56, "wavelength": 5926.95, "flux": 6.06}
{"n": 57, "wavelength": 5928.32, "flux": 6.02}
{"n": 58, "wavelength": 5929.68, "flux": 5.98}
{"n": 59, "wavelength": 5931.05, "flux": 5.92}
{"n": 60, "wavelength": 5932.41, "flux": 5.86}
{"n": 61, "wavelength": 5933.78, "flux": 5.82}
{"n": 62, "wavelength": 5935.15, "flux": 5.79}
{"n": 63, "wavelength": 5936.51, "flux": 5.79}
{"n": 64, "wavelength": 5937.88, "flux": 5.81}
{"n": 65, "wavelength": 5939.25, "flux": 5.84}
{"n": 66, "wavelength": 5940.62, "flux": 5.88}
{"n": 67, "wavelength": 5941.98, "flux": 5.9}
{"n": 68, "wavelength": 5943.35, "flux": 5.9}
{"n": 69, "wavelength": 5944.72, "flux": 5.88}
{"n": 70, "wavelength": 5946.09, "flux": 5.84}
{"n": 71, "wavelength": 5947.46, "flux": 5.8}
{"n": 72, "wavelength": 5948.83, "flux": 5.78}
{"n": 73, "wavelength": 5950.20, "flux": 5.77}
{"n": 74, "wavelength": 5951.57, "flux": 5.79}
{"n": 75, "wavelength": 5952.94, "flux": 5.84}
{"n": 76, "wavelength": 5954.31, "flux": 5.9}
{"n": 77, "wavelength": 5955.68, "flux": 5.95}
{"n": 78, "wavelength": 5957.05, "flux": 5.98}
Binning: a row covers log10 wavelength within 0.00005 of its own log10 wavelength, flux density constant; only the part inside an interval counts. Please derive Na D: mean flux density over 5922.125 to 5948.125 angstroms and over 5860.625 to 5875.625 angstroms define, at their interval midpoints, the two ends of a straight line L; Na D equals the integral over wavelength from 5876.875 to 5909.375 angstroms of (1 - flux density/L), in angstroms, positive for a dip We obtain 1.6 angstroms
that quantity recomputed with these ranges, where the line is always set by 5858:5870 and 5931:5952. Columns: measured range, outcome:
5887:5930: 0.9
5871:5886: -0.1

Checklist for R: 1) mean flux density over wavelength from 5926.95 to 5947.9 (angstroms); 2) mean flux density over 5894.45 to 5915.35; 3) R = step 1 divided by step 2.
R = 1.03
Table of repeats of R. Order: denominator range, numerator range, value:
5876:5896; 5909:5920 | 1.05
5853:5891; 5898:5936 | 1.00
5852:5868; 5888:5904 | 0.92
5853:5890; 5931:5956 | 1.00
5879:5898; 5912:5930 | 1.07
